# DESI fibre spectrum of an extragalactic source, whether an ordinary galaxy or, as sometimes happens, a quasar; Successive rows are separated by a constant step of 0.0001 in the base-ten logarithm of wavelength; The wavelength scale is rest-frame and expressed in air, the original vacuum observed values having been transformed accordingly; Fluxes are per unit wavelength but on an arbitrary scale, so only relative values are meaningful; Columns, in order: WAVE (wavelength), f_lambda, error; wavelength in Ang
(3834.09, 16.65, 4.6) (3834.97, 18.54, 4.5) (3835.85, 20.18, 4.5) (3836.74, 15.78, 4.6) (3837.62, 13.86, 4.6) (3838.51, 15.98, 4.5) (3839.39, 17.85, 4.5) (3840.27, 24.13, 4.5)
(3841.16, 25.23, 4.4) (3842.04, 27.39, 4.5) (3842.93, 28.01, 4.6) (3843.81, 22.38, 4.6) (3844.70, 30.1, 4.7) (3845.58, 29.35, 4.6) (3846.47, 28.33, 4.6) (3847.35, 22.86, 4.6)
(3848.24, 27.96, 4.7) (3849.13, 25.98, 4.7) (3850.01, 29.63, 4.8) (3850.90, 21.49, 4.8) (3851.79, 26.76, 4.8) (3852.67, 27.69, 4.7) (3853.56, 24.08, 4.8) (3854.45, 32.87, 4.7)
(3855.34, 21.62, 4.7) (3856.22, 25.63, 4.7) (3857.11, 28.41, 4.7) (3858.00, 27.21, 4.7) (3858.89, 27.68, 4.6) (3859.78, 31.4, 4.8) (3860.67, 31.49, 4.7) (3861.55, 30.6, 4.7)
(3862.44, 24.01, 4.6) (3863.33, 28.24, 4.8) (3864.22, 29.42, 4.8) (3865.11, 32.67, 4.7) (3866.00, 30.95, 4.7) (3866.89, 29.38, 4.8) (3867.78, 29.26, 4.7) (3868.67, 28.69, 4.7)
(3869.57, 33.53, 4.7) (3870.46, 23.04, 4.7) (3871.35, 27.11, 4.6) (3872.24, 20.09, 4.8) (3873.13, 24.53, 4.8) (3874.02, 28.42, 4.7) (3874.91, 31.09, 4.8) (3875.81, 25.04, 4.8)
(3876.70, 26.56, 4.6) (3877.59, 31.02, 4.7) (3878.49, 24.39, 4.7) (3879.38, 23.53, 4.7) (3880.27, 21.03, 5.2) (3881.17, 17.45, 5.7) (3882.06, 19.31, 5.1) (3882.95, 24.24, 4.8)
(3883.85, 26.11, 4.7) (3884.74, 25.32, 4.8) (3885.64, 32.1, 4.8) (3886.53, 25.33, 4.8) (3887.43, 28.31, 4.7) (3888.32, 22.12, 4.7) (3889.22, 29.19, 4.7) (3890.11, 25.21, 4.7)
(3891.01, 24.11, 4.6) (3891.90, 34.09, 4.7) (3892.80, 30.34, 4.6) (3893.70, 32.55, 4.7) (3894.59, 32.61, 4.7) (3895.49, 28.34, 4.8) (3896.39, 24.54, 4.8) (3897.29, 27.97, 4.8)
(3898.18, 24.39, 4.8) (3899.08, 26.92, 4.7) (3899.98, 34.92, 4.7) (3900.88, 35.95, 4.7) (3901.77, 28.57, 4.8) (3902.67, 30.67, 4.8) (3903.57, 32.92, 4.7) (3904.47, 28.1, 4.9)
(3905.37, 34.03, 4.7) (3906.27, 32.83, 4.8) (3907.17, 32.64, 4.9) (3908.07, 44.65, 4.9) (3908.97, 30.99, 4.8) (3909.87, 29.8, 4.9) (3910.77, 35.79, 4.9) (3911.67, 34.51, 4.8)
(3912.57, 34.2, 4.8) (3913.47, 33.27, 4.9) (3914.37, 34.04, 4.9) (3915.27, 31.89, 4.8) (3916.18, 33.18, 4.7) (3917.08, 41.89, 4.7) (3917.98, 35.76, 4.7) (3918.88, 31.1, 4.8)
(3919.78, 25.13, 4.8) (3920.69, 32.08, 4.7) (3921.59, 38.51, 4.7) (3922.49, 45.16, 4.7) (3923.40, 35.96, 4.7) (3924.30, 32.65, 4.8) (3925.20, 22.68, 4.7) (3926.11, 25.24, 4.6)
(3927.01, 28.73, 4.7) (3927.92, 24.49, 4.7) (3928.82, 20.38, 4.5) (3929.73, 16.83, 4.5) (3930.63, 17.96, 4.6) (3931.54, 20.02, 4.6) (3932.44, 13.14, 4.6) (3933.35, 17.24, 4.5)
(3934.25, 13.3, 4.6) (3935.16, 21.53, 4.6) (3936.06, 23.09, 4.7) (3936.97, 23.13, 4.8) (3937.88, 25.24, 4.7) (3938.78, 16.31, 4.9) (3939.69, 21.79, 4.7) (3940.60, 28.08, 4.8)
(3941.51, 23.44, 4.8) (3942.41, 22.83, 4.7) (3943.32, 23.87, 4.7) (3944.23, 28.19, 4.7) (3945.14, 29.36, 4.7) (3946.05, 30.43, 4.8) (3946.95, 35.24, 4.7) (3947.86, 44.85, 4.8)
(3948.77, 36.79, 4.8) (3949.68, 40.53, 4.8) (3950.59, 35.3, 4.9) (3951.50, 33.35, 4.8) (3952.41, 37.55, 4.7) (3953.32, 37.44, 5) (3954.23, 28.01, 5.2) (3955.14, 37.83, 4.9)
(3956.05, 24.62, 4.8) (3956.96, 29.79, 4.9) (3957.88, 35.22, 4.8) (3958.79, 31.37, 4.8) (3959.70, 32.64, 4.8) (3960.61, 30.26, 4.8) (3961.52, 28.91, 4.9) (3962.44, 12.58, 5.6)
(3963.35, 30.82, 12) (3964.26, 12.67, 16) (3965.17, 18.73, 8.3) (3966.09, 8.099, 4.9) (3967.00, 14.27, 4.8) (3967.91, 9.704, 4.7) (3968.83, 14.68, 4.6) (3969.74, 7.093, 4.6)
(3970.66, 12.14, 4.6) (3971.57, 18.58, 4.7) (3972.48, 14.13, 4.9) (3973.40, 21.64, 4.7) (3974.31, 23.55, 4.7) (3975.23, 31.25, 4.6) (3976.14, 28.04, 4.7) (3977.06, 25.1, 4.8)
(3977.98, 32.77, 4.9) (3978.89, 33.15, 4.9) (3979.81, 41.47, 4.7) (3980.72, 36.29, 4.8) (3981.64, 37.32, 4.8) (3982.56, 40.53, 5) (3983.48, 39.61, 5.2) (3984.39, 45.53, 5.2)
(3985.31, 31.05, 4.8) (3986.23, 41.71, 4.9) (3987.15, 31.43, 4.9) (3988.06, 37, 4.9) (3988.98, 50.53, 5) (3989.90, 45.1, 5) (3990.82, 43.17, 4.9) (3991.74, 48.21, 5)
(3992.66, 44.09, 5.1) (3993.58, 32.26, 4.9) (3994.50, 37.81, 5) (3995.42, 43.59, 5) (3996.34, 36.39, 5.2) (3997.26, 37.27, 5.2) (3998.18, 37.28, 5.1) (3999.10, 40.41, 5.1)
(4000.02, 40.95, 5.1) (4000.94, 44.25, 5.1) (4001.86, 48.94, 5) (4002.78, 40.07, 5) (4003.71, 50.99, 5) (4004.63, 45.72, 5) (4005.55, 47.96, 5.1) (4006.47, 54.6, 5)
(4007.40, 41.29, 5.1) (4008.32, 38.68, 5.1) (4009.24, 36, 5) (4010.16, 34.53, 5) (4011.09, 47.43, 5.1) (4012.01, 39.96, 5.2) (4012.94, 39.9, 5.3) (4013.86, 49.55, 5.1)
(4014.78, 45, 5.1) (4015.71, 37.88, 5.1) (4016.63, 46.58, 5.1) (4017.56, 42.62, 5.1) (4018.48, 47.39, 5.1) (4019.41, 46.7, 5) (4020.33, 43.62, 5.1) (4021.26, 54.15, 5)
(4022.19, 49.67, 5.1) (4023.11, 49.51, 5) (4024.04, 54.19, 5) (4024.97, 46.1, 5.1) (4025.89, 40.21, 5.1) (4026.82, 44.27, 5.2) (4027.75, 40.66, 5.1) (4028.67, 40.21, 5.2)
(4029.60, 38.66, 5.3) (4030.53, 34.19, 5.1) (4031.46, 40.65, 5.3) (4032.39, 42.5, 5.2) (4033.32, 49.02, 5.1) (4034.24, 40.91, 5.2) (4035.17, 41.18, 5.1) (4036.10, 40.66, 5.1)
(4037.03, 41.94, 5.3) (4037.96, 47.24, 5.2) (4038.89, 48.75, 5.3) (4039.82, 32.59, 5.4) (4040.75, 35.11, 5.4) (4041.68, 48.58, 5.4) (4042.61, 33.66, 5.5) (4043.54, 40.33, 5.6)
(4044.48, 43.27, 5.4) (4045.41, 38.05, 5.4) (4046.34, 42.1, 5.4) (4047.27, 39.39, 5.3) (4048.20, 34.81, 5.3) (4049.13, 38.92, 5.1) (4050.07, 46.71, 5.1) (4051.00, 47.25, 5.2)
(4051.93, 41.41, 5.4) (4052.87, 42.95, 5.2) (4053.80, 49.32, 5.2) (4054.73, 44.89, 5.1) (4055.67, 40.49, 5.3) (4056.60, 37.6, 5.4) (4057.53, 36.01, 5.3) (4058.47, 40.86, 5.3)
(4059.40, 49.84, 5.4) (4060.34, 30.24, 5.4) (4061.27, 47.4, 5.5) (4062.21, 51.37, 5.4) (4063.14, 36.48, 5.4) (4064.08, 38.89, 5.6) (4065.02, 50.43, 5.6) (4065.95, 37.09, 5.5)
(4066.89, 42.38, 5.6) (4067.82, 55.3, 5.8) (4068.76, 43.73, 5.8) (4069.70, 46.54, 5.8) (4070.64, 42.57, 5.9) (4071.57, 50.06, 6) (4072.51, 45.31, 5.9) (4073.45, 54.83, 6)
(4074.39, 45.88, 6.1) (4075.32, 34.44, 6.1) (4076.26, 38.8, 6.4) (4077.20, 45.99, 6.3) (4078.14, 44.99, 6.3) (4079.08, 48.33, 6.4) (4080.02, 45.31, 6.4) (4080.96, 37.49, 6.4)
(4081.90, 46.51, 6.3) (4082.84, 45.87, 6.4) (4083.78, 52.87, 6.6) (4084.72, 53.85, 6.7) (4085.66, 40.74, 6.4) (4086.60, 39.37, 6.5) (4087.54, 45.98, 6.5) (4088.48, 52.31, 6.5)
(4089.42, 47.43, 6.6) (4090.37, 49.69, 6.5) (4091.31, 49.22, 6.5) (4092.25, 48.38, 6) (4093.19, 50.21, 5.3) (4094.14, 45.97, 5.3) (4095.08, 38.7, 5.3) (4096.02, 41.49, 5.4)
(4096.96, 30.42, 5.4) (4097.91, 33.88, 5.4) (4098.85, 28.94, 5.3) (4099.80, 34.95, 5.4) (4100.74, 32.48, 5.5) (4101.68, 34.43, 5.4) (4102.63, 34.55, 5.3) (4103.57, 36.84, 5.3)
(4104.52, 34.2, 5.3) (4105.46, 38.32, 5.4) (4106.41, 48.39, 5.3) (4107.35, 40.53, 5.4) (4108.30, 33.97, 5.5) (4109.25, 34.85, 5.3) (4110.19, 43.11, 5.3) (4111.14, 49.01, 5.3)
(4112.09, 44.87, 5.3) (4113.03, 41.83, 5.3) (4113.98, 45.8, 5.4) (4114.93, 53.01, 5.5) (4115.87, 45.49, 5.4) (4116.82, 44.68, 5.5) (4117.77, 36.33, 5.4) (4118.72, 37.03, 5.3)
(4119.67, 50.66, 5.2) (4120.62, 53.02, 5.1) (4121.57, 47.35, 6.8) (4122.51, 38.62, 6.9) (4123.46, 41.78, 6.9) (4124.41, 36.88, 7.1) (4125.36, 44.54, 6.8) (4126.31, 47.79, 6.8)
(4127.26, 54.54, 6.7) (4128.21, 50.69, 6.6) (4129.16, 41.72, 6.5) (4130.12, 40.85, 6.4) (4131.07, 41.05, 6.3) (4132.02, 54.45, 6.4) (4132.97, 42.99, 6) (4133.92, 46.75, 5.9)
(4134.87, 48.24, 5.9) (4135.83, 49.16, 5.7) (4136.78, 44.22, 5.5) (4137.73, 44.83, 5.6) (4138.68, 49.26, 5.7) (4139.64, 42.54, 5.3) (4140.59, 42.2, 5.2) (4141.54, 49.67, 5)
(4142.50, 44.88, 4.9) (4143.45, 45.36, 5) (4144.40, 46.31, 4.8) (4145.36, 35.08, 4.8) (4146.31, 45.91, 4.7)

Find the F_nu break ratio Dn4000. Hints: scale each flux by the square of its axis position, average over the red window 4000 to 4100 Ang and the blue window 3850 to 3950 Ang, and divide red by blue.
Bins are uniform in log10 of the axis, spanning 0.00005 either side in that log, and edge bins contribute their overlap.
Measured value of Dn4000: 1.66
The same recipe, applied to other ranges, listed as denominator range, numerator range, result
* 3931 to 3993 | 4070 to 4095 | 1.71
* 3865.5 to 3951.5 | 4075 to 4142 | 1.69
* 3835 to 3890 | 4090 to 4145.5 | 1.89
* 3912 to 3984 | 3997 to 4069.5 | 1.63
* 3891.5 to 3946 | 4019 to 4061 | 1.58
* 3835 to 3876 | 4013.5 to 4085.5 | 1.84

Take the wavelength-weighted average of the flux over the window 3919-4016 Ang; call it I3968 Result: 31.7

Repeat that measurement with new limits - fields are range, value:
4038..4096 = 43.8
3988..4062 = 42.7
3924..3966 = 26.4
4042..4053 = 40.7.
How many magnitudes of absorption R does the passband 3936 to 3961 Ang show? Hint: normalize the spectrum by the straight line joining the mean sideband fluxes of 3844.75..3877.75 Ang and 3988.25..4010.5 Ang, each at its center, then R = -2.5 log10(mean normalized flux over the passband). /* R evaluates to 0.218 mag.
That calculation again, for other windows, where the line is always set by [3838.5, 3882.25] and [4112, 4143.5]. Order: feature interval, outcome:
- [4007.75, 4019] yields -0.13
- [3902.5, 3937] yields 0.05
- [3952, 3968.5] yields 0.30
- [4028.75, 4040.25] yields -0.07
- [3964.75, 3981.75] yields 0.48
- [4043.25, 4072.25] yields -0.06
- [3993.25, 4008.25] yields -0.17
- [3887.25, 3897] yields 0.02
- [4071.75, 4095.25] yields -0.09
